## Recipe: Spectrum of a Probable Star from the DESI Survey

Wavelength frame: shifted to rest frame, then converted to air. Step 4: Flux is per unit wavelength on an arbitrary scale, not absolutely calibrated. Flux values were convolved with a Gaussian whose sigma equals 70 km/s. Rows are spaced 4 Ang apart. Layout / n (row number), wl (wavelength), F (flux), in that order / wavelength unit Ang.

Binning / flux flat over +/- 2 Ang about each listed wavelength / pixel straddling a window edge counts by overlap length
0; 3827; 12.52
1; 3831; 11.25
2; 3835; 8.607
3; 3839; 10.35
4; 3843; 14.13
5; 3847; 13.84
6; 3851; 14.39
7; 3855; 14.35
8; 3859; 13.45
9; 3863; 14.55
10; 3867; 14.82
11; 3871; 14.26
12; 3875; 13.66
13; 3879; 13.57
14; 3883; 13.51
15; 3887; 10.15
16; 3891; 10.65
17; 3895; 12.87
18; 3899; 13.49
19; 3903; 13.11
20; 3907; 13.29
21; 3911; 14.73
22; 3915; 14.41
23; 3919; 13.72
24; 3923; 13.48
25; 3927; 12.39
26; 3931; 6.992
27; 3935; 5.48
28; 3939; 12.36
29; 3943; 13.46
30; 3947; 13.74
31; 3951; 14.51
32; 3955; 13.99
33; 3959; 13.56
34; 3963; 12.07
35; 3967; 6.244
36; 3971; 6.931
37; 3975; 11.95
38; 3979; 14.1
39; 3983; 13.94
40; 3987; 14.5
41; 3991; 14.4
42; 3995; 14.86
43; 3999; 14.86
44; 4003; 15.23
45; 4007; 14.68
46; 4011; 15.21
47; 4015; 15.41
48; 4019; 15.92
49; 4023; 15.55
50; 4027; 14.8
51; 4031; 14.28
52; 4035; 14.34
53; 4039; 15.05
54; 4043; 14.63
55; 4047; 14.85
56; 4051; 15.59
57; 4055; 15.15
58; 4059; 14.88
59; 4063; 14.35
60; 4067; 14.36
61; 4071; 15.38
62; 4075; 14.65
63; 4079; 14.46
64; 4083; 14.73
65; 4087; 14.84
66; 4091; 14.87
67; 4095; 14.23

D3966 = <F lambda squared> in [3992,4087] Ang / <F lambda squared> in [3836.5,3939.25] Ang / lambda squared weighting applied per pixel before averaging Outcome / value 1.3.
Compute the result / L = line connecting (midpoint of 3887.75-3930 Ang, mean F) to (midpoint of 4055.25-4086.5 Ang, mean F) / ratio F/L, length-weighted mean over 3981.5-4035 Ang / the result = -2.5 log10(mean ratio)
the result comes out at -0.06 mag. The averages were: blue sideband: 13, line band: 14.9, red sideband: 14.7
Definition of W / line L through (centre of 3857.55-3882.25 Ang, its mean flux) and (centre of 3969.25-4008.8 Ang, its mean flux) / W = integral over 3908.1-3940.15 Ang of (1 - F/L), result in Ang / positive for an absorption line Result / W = 4.9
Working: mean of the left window 14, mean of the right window 13.6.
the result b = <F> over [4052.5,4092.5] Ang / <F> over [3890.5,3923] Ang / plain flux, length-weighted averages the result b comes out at 1.10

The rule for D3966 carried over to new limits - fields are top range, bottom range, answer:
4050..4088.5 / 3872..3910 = 1.27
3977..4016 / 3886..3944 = 1.27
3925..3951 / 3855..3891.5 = 0.85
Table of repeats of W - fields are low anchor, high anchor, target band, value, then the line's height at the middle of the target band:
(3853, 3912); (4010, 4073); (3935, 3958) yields 1.8 Ang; 14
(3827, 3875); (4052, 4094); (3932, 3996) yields 8.4 Ang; 13.9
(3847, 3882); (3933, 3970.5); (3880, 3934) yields 1.8 Ang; 12.8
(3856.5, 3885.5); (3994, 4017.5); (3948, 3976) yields 6.3 Ang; 14.7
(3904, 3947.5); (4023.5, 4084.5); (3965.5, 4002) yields 2.2 Ang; 13.3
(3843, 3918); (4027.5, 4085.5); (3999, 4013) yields -0.6 Ang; 14.4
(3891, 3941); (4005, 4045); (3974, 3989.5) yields 0.1 Ang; 13.9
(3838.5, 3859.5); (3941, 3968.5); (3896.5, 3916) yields -1.0 Ang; 13.1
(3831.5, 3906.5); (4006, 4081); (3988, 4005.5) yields -0.5 Ang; 14.4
